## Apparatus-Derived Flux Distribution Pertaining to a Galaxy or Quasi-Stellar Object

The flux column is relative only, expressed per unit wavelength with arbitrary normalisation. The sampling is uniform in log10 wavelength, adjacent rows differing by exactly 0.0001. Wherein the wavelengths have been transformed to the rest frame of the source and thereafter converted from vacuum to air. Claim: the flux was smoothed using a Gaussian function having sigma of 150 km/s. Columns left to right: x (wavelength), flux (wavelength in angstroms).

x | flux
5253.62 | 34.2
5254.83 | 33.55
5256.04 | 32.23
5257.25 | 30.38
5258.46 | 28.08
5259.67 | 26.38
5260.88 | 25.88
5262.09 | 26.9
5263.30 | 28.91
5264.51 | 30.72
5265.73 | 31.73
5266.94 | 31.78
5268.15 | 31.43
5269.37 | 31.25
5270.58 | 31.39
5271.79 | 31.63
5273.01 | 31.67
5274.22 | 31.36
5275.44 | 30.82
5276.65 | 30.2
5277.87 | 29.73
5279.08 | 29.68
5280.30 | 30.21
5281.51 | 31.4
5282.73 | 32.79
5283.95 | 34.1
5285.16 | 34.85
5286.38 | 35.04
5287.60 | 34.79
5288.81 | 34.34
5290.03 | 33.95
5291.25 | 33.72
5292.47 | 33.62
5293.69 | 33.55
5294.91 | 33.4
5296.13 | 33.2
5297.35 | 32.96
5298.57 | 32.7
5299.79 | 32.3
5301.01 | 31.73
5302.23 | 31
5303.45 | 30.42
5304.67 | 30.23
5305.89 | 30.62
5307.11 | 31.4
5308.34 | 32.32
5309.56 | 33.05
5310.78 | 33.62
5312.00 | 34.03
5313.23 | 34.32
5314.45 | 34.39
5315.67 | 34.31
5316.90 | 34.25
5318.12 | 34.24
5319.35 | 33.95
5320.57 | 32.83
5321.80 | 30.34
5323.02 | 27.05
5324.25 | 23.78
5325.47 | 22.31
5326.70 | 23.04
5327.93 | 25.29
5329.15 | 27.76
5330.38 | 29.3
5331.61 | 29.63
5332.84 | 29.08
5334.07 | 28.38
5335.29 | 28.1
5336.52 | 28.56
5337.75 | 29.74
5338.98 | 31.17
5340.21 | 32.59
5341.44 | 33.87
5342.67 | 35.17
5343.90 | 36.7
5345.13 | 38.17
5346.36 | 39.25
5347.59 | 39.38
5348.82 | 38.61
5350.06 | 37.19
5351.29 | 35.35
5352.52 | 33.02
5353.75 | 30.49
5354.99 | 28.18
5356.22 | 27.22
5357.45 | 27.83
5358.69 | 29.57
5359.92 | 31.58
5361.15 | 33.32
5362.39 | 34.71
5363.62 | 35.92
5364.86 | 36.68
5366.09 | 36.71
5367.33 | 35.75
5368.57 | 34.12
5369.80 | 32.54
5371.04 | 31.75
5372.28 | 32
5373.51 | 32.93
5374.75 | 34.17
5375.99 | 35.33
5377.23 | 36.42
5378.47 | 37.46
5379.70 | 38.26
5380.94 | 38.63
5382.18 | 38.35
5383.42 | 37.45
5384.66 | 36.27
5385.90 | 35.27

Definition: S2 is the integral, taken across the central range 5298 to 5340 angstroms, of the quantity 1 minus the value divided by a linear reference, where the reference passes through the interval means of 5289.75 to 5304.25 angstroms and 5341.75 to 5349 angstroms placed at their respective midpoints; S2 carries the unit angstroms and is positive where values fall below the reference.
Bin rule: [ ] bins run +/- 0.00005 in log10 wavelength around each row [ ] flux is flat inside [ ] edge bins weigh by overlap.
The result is 5.3 angstroms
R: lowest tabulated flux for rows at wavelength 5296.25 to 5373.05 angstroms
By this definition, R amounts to 22.31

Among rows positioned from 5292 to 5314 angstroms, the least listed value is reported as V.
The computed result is 30.23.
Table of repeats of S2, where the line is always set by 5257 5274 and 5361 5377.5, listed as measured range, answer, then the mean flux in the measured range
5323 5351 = 1.6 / 31.2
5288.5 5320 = -1.4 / 33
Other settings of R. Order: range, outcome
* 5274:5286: 29.68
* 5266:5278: 29.73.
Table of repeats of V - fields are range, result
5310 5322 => 30.34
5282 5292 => 32.79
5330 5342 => 28.1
